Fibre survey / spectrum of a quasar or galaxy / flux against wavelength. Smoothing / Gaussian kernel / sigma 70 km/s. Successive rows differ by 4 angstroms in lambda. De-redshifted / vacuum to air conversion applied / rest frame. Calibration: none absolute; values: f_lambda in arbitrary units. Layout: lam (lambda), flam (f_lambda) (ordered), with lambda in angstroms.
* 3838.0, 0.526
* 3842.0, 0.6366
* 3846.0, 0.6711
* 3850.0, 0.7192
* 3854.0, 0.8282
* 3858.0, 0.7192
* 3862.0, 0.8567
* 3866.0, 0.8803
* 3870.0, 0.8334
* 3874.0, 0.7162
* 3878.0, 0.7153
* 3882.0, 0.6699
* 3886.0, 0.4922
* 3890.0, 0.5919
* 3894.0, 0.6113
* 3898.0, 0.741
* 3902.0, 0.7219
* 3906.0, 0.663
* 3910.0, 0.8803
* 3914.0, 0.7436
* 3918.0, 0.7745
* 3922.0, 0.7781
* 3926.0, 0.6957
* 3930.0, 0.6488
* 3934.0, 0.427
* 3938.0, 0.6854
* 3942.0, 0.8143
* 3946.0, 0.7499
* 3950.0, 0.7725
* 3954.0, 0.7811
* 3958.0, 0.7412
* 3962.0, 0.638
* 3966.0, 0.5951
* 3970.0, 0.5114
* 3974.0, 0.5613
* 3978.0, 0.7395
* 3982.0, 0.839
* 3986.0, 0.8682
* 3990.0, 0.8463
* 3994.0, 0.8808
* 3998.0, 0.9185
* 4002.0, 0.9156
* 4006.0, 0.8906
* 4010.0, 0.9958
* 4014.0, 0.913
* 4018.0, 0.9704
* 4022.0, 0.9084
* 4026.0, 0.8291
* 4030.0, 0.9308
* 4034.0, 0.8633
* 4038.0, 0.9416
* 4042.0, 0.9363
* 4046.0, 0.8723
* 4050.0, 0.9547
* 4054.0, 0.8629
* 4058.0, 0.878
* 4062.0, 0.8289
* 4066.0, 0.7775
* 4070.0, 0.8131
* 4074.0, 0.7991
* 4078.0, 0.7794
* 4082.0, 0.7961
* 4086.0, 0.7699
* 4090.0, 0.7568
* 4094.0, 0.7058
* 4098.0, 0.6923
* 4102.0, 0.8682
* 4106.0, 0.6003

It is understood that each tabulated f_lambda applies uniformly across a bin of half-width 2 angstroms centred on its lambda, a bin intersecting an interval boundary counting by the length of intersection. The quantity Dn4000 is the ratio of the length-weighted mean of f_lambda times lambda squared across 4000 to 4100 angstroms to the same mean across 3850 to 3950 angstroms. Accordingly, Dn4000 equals 1.28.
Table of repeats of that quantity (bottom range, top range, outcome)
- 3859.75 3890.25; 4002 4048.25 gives 1.36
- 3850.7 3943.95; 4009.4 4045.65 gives 1.37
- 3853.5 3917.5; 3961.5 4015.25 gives 1.15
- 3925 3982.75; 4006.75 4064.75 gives 1.39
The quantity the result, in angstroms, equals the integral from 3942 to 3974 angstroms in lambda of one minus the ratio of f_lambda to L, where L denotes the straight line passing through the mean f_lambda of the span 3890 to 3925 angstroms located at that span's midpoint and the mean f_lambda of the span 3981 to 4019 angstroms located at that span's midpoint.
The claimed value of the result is 5.3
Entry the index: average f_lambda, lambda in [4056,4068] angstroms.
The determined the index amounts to 0.828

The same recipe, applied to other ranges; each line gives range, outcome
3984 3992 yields 0.857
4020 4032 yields 0.889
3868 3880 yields 0.755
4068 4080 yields 0.797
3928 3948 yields 0.665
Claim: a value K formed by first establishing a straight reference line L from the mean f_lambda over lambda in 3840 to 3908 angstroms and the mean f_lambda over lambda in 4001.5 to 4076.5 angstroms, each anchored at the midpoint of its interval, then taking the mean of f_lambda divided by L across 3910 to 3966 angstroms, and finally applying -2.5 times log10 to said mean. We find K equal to 0.09 mag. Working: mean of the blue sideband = 0.71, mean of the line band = 0.713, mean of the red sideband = 0.887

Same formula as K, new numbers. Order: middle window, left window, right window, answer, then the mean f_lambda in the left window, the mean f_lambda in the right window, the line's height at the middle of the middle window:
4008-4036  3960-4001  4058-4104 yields -0.20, 0.744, 0.785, 0.761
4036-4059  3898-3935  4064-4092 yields -0.18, 0.713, 0.785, 0.771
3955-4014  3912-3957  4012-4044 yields 0.05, 0.716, 0.912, 0.821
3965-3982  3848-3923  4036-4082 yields 0.25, 0.733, 0.856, 0.795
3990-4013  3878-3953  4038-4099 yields -0.19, 0.694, 0.821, 0.765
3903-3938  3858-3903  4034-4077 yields 0.07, 0.712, 0.864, 0.747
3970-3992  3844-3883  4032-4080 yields 0.10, 0.763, 0.859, 0.822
